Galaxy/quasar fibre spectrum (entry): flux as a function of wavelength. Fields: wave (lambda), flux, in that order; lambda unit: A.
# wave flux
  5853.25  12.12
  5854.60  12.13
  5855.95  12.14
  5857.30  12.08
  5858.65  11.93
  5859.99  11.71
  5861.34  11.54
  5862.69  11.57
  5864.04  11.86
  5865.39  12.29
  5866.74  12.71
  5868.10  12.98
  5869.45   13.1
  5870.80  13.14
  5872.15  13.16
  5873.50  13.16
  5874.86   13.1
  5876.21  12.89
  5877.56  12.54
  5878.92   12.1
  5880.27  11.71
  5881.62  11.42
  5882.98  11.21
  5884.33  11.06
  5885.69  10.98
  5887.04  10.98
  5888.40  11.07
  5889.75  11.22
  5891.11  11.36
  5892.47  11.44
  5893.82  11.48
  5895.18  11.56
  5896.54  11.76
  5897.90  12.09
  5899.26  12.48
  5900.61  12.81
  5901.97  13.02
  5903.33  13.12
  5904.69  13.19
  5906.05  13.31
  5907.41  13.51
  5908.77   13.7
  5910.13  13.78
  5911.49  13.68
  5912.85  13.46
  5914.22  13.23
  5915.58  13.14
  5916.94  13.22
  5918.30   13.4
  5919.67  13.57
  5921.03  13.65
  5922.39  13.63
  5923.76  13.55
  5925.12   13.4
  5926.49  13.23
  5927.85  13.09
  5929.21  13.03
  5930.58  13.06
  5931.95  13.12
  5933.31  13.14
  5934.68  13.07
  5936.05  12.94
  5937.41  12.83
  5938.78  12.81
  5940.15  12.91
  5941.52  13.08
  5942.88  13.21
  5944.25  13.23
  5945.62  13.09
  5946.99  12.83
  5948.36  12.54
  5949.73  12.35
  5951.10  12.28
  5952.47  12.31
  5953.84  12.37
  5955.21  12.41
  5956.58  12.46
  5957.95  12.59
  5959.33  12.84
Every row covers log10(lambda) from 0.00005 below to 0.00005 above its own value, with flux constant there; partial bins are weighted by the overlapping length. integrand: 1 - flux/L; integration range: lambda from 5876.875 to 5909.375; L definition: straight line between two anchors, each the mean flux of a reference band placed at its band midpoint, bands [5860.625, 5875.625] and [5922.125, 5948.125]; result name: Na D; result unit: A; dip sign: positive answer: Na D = 1.89 A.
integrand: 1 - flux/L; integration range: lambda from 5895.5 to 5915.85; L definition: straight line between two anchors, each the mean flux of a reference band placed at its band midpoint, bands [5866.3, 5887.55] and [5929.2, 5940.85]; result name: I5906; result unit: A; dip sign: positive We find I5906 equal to -0.70 A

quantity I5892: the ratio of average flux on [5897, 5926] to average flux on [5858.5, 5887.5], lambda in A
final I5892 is 1.09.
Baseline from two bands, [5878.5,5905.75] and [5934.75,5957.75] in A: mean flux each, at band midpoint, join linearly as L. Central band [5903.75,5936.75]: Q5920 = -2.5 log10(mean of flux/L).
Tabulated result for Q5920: -0.09 mag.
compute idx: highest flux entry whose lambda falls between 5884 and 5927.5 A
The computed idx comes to 13.78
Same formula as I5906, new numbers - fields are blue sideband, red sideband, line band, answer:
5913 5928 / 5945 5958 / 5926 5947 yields -0.2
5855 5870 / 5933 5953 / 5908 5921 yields -0.9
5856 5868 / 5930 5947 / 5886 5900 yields 1.0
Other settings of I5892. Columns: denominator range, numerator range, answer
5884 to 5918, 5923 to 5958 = 1.04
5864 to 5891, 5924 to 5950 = 1.07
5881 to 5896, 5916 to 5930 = 1.19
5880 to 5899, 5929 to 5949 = 1.14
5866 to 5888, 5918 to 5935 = 1.09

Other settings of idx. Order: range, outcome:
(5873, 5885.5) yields 13.16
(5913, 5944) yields 13.65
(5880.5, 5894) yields 11.48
